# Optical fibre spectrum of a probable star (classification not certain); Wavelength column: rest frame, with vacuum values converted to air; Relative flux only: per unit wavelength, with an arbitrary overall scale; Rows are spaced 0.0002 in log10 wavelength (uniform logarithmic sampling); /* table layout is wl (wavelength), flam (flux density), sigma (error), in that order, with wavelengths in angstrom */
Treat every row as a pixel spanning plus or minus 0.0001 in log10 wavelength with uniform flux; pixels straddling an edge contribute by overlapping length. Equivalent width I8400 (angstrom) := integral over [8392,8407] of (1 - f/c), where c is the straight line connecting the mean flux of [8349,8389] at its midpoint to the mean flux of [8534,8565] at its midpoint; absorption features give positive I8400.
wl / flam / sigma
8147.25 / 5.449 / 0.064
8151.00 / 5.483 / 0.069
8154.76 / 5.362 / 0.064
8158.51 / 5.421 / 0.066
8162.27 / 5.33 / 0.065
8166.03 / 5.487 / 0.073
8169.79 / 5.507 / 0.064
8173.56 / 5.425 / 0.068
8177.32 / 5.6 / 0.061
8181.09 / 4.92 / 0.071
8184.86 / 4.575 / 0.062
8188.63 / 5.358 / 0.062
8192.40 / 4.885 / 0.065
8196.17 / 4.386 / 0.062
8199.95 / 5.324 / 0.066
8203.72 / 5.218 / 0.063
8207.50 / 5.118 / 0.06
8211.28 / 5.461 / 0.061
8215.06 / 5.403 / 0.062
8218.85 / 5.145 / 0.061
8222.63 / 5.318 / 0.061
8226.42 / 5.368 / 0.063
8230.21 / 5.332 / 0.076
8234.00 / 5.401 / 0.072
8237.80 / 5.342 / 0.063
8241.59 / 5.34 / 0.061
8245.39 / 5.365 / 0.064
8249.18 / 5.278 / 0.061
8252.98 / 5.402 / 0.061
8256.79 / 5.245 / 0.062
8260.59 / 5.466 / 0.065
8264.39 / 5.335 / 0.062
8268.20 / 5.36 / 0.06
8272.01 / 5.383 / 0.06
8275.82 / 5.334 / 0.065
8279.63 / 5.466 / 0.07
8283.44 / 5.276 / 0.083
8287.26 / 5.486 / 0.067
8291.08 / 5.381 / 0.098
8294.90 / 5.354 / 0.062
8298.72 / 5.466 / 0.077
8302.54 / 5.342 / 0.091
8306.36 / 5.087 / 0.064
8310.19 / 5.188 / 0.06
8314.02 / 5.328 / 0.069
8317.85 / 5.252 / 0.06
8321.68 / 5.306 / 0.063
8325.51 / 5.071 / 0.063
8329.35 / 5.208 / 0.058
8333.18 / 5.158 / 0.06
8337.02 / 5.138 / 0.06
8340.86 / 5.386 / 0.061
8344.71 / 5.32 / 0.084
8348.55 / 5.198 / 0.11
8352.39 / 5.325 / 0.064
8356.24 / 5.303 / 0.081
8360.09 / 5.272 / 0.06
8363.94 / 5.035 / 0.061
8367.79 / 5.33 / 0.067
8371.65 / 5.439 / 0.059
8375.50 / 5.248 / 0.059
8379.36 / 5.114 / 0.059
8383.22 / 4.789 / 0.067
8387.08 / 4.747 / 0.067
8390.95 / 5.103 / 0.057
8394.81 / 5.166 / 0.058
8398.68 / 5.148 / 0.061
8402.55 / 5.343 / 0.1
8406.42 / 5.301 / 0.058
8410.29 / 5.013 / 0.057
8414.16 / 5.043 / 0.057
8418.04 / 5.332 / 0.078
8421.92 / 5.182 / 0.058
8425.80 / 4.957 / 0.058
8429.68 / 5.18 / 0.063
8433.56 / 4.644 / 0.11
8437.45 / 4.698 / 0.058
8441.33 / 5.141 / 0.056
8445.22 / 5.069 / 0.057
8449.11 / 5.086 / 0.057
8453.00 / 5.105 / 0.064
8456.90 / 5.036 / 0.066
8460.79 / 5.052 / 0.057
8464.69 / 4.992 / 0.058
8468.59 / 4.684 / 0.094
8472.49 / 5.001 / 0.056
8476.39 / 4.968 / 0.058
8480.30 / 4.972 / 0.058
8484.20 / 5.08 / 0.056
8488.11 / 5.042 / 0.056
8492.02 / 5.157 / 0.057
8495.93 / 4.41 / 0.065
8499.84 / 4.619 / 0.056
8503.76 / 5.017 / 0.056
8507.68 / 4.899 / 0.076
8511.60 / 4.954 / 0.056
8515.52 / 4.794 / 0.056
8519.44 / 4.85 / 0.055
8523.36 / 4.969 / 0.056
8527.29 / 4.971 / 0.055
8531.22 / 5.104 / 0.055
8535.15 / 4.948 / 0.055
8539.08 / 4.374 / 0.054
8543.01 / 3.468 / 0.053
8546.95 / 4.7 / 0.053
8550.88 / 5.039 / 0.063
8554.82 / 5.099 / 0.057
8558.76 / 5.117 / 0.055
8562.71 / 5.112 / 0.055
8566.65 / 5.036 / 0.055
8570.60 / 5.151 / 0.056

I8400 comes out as -0.4 angstrom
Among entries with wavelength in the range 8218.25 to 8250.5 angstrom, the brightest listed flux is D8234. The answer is 5.401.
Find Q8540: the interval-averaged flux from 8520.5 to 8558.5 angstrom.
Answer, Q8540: 4.76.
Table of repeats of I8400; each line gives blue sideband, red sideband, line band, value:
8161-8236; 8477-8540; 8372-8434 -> -1.2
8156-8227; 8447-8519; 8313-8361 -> -1.6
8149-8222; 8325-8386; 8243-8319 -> -1.8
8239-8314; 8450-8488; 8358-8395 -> 0.3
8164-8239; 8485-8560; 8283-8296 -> -0.7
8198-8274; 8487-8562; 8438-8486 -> -0.7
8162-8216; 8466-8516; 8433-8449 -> 0.0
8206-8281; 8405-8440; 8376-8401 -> 0.3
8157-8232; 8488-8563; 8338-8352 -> -0.7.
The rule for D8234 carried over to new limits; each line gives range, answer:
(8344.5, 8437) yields 5.439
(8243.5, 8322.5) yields 5.486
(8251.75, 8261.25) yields 5.466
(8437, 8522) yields 5.157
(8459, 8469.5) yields 5.052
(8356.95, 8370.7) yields 5.33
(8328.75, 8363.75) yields 5.386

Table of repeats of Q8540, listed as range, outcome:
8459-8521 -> 4.91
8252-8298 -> 5.38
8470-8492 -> 5.02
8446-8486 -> 5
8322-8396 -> 5.18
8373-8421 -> 5.12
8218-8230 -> 5.3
